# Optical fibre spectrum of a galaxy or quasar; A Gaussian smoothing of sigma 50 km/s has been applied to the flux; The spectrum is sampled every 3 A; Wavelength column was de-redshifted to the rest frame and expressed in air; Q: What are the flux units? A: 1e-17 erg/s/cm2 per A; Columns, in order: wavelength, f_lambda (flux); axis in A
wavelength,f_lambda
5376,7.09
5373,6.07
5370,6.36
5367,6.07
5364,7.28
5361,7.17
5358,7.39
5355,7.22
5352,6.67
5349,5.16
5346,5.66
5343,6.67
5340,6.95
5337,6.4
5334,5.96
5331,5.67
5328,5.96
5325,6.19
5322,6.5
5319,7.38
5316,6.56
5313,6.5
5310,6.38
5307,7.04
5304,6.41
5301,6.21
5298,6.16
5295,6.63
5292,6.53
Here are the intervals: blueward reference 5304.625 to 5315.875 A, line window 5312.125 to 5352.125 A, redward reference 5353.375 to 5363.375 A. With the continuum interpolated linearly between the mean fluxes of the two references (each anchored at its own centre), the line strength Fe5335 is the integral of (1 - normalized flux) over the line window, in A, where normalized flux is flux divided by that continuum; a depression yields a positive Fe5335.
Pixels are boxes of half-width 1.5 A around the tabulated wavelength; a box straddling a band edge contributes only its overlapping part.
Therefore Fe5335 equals 3.53 A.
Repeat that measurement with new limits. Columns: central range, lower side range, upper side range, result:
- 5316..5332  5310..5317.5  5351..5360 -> 0.64 A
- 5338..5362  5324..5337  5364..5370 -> -1.39 A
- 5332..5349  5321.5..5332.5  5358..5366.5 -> 0.64 A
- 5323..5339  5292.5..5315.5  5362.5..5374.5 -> 0.96 A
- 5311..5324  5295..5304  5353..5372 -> -0.47 A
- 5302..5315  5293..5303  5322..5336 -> -0.69 A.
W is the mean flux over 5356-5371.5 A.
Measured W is 6.87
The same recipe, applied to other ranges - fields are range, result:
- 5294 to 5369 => 6.49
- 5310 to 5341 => 6.4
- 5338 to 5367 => 6.65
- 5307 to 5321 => 6.73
